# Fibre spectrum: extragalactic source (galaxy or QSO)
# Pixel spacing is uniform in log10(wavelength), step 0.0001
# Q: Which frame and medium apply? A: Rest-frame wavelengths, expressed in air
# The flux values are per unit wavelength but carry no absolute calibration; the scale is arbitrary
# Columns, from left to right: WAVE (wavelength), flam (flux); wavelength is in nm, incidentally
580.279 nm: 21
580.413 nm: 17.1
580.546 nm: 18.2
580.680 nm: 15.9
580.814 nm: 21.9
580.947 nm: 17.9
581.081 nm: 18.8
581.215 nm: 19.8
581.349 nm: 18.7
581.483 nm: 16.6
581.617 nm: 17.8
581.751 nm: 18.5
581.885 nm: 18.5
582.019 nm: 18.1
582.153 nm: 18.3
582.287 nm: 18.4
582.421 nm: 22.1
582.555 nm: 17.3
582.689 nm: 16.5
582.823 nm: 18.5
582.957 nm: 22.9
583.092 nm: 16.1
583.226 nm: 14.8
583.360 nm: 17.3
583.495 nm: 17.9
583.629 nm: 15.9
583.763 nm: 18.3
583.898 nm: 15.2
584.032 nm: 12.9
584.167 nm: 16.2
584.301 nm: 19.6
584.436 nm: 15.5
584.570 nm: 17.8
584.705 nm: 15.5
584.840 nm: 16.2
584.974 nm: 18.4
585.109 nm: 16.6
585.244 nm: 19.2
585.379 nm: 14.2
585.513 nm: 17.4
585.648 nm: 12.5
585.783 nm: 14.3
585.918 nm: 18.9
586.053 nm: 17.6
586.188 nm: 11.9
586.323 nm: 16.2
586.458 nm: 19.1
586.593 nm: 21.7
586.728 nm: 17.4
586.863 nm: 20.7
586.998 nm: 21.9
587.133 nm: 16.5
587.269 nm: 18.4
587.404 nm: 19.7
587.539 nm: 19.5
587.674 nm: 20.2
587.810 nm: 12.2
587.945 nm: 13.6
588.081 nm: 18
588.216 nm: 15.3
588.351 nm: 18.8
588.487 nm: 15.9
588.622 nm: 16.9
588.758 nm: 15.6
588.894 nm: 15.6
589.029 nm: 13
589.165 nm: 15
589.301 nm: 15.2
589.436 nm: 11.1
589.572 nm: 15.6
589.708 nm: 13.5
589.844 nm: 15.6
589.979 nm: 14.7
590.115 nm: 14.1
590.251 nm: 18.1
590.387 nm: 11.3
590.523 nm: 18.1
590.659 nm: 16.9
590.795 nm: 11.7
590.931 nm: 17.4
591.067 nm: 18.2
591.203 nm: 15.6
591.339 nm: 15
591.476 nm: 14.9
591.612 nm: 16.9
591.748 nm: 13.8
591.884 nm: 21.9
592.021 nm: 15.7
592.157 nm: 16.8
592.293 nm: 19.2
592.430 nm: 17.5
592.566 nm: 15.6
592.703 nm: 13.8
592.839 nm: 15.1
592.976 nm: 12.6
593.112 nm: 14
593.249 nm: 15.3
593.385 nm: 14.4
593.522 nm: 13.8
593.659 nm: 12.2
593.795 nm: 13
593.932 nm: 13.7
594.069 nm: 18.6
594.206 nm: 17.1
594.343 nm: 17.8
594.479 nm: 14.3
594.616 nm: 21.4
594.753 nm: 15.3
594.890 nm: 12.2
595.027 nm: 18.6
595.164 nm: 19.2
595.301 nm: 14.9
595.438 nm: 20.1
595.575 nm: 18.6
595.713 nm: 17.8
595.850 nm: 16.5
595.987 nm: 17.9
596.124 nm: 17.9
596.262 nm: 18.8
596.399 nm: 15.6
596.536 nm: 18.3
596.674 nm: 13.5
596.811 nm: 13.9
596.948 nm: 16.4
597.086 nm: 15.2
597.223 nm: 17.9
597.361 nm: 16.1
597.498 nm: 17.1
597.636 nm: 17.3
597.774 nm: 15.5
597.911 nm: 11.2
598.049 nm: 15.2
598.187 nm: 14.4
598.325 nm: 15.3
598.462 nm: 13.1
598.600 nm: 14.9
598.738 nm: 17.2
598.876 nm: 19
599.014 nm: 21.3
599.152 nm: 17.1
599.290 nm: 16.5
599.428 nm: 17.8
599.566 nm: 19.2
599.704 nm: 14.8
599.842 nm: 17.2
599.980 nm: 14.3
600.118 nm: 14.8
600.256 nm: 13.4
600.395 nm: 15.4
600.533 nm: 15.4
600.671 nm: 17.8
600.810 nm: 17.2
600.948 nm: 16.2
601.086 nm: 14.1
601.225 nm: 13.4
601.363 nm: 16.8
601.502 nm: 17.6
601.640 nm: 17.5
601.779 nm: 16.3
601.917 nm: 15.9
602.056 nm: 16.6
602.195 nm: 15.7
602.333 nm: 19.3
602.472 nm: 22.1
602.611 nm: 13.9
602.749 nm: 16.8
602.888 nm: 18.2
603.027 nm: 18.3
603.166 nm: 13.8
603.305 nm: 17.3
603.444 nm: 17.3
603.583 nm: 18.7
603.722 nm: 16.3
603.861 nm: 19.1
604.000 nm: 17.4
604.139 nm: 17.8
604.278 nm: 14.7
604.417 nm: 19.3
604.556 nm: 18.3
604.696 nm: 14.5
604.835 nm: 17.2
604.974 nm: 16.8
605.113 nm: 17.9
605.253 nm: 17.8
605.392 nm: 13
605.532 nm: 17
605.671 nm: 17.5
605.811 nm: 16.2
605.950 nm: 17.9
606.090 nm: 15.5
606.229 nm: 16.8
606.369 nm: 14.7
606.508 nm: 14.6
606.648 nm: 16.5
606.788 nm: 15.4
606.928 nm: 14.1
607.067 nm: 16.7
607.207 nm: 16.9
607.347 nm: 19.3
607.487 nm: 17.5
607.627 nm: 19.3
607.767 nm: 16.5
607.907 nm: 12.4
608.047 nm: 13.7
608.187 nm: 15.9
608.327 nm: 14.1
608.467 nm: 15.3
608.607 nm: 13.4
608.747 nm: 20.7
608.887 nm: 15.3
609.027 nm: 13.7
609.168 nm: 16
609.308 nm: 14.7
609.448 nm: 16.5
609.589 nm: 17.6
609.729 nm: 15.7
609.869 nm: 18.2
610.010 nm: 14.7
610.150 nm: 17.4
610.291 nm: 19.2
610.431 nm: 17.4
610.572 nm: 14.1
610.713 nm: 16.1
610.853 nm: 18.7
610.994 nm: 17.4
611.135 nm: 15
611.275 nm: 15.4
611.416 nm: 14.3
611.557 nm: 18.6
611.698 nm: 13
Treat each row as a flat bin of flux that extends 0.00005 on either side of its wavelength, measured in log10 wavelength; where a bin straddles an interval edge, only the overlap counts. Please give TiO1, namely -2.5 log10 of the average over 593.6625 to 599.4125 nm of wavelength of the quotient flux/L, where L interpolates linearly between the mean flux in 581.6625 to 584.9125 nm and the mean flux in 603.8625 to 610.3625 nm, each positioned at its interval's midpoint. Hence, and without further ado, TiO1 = 0.026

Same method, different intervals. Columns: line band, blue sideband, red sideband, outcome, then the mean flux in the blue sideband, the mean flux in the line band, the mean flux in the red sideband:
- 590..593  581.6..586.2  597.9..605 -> 0.06 mag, 17.1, 15.9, 16.6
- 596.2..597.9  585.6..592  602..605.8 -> 0.04 mag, 16.3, 16.1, 17.1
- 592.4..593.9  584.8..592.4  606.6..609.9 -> 0.15 mag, 16.4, 14.2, 16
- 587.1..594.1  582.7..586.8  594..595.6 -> 0.10 mag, 16.9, 15.7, 17.3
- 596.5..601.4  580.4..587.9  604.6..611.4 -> 0.05 mag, 17.6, 15.9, 16.2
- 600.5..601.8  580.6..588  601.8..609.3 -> 0.03 mag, 17.5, 16.2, 16.5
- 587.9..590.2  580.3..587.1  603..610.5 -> 0.14 mag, 17.6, 15.2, 16.5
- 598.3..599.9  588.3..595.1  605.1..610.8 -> -0.08 mag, 15.6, 17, 16.2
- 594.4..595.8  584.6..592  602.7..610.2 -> -0.05 mag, 16.4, 17.2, 16.4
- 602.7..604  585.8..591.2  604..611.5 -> -0.06 mag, 16.4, 17.3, 16.3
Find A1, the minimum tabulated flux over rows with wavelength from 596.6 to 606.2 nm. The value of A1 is 11.2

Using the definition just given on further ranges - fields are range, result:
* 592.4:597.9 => 12.2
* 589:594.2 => 11.1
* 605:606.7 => 13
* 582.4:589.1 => 11.9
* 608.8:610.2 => 13.7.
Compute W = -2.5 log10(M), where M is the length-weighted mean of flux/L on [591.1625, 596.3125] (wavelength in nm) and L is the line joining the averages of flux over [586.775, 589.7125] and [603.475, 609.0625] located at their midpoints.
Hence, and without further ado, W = 0.02 mag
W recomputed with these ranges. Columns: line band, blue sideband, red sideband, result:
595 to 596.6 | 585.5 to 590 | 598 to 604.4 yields -0.081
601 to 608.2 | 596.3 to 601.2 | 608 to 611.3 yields -0.037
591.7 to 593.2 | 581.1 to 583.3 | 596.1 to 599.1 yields 0.056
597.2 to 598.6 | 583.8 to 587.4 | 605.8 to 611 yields 0.095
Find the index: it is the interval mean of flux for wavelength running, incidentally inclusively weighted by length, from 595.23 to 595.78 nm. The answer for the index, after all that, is 17.8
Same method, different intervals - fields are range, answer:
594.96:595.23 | 18.9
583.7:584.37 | 16.4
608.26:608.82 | 15.9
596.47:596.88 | 15.2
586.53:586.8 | 19.5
